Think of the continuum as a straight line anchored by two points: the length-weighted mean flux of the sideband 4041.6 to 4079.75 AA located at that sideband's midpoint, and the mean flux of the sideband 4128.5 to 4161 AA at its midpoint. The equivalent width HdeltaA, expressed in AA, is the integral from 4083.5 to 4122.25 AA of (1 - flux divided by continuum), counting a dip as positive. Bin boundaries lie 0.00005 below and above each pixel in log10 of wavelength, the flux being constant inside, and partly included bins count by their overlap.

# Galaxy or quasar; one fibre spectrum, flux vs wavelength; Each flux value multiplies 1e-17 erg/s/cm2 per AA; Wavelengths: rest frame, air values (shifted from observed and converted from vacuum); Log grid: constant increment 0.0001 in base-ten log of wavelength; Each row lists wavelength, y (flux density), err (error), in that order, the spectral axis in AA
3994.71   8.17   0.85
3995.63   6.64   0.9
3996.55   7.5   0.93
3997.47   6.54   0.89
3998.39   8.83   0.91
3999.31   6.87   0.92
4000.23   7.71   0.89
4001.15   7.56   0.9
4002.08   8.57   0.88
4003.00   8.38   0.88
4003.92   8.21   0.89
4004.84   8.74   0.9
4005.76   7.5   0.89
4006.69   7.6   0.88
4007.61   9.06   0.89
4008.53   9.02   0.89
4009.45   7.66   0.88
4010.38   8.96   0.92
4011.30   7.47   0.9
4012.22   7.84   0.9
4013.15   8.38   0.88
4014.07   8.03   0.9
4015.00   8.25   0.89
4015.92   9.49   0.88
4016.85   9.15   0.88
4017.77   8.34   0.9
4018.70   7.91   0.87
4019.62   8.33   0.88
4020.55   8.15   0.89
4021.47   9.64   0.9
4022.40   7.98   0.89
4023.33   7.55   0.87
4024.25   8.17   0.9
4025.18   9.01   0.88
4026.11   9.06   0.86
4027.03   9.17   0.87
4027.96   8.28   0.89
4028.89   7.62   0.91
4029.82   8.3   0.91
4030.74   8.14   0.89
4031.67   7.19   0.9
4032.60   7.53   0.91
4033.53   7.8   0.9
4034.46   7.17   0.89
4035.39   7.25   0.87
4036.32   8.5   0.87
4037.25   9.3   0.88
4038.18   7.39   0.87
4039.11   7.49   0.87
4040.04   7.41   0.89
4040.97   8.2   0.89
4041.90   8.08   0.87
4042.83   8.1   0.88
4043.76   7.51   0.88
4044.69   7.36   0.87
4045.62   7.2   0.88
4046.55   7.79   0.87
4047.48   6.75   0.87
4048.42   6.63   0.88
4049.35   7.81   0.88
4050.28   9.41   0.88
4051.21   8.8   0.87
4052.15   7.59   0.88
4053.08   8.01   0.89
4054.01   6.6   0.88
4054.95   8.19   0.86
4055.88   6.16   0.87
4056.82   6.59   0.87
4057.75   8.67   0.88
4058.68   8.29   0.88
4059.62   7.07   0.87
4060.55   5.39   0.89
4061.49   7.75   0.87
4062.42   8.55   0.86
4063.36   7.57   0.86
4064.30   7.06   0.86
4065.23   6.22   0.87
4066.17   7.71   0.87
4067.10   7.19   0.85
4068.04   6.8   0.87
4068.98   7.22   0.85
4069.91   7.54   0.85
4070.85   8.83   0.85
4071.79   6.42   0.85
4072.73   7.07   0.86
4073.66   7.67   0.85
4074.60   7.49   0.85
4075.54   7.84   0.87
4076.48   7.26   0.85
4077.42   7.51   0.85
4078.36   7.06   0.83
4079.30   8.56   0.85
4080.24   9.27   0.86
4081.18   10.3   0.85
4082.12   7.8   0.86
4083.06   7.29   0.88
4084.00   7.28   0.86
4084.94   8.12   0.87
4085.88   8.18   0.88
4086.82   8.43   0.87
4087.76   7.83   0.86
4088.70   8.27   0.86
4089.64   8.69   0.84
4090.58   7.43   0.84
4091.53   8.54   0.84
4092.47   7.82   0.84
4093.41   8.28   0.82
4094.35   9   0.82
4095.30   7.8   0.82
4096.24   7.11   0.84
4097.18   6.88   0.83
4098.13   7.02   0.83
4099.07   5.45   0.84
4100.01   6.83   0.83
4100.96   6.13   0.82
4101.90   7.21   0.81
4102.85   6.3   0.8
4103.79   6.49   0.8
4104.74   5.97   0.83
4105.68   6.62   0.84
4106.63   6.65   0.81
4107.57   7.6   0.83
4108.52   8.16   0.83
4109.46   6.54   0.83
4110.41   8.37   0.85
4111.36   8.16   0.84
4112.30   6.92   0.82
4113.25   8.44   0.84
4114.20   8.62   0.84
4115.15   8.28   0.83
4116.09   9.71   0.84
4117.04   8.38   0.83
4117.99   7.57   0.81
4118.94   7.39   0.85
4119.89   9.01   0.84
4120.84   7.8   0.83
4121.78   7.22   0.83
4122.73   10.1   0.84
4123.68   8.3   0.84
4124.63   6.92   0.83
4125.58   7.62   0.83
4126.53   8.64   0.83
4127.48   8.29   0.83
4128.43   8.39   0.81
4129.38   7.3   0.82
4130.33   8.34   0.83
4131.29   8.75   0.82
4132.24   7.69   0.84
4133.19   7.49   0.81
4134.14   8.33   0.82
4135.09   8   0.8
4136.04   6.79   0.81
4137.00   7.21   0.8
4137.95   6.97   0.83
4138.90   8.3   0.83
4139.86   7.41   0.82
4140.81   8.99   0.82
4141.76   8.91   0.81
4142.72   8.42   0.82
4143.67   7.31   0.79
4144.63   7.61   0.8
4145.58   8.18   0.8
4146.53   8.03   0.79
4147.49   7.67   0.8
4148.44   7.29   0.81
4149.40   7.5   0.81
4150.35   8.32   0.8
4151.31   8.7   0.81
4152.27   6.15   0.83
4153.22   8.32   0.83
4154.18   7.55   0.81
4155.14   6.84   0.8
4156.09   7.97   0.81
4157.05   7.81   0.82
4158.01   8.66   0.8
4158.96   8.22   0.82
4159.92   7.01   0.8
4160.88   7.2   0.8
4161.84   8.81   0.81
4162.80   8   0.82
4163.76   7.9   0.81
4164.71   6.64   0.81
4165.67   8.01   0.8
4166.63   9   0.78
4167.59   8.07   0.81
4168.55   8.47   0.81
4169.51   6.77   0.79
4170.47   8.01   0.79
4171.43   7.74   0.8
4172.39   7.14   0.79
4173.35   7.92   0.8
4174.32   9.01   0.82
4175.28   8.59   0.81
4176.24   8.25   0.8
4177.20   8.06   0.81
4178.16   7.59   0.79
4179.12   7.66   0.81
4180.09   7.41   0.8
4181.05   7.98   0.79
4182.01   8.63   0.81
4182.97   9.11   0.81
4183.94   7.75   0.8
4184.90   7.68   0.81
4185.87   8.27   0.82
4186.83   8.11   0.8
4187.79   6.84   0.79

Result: 0.2 AA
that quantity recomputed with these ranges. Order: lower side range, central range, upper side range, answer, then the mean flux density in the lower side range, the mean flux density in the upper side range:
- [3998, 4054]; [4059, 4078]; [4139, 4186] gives 1.69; 8.07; 7.93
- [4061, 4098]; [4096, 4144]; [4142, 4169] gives 0.86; 7.78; 7.85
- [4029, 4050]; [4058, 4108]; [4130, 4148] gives 1.92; 7.69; 7.91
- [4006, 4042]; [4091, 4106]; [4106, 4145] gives 1.74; 8.2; 7.97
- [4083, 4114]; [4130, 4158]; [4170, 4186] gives -0.15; 7.46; 8.04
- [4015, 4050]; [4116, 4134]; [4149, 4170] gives -0.57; 8.03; 7.82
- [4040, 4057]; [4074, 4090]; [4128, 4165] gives -0.79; 7.61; 7.83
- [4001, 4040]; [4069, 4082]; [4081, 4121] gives -0.07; 8.21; 7.67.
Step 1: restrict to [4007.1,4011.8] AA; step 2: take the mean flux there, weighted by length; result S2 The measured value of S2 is 8.44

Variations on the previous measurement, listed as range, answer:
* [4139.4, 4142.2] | 8.46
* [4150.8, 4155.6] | 7.51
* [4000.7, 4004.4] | 8.18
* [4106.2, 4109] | 7.5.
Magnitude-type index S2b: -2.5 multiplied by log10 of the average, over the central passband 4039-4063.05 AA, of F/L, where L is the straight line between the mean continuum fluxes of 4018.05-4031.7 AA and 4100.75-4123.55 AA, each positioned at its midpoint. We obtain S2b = 0.08 mag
